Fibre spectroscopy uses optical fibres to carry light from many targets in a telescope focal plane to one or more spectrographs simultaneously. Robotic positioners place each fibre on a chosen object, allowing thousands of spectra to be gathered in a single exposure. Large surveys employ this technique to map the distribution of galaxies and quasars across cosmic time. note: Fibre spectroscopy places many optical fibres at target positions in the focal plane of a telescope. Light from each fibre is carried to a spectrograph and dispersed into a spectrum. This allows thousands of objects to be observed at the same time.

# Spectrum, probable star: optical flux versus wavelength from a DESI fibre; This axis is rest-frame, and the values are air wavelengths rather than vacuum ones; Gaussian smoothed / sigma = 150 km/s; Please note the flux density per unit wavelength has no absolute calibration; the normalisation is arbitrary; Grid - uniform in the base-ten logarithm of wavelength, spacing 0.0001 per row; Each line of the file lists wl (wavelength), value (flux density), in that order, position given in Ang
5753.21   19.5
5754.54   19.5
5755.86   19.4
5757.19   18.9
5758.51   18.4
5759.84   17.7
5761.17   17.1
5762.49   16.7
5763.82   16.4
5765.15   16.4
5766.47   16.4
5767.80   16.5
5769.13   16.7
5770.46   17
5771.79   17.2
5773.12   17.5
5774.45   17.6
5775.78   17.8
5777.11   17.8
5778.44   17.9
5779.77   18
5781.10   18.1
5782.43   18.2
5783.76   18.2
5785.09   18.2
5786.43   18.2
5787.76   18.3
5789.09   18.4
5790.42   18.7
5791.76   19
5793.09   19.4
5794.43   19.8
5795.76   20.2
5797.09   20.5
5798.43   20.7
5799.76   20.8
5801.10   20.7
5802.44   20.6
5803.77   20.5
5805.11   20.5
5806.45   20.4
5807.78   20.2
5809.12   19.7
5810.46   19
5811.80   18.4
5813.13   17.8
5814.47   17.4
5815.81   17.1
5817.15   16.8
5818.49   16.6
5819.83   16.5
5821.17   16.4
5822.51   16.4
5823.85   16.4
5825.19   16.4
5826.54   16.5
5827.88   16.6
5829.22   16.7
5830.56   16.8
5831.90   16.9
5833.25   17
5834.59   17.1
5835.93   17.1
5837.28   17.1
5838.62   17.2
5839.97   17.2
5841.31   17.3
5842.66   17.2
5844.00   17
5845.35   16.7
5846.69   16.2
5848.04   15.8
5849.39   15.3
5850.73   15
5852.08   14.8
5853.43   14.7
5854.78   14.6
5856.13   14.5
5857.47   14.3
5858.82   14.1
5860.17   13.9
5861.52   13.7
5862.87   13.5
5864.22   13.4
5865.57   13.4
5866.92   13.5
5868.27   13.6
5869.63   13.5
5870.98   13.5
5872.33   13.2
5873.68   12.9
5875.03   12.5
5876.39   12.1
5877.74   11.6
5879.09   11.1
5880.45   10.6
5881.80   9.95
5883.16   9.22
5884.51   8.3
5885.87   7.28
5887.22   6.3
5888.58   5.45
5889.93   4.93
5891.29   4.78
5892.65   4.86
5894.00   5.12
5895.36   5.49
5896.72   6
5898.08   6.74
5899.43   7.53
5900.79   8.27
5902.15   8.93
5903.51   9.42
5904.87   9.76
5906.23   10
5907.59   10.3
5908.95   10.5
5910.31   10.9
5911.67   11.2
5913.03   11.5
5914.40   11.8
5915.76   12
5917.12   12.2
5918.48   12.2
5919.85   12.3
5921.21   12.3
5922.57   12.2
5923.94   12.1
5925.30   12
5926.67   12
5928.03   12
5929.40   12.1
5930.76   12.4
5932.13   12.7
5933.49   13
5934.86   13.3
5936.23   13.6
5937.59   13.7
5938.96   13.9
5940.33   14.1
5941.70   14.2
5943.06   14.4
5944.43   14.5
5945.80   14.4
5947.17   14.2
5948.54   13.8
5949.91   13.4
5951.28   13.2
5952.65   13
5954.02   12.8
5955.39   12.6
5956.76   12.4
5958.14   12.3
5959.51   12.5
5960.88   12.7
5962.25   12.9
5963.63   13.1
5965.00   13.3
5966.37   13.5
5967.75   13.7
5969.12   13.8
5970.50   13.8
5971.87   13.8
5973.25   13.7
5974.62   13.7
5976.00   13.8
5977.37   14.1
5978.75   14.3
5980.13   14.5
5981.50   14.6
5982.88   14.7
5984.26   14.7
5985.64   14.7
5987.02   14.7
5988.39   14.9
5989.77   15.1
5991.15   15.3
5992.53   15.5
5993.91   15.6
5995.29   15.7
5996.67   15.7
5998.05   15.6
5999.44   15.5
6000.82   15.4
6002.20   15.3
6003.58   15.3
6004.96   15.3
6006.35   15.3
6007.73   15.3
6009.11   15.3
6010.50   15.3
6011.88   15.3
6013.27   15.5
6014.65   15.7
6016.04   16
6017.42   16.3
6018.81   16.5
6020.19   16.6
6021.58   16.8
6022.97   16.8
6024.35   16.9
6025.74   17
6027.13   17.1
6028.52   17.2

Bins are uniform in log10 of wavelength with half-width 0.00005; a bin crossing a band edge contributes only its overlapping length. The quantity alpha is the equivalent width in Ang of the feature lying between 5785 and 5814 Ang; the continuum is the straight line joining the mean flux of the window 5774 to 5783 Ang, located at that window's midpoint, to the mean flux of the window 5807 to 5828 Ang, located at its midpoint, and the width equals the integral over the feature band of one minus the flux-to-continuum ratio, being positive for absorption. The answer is -3.1 Ang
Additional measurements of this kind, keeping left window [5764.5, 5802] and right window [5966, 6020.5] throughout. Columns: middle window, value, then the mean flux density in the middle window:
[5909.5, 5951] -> 8.24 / 12.8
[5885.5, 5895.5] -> 6.72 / 5.48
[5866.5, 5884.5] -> 5.29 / 11.9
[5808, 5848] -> 1.27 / 17.1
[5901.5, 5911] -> 3.72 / 9.98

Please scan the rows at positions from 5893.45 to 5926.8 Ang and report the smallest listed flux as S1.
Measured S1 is 5.12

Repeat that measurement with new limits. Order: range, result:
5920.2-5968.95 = 12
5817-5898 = 4.78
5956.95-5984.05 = 12.3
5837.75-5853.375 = 14.8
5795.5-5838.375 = 16.4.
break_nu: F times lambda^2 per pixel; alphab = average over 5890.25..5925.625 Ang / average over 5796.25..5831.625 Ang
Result 0.54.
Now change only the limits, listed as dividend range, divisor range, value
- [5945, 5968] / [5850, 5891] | 1.14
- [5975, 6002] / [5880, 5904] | 2.17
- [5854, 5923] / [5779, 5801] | 0.57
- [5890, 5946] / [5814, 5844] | 0.67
